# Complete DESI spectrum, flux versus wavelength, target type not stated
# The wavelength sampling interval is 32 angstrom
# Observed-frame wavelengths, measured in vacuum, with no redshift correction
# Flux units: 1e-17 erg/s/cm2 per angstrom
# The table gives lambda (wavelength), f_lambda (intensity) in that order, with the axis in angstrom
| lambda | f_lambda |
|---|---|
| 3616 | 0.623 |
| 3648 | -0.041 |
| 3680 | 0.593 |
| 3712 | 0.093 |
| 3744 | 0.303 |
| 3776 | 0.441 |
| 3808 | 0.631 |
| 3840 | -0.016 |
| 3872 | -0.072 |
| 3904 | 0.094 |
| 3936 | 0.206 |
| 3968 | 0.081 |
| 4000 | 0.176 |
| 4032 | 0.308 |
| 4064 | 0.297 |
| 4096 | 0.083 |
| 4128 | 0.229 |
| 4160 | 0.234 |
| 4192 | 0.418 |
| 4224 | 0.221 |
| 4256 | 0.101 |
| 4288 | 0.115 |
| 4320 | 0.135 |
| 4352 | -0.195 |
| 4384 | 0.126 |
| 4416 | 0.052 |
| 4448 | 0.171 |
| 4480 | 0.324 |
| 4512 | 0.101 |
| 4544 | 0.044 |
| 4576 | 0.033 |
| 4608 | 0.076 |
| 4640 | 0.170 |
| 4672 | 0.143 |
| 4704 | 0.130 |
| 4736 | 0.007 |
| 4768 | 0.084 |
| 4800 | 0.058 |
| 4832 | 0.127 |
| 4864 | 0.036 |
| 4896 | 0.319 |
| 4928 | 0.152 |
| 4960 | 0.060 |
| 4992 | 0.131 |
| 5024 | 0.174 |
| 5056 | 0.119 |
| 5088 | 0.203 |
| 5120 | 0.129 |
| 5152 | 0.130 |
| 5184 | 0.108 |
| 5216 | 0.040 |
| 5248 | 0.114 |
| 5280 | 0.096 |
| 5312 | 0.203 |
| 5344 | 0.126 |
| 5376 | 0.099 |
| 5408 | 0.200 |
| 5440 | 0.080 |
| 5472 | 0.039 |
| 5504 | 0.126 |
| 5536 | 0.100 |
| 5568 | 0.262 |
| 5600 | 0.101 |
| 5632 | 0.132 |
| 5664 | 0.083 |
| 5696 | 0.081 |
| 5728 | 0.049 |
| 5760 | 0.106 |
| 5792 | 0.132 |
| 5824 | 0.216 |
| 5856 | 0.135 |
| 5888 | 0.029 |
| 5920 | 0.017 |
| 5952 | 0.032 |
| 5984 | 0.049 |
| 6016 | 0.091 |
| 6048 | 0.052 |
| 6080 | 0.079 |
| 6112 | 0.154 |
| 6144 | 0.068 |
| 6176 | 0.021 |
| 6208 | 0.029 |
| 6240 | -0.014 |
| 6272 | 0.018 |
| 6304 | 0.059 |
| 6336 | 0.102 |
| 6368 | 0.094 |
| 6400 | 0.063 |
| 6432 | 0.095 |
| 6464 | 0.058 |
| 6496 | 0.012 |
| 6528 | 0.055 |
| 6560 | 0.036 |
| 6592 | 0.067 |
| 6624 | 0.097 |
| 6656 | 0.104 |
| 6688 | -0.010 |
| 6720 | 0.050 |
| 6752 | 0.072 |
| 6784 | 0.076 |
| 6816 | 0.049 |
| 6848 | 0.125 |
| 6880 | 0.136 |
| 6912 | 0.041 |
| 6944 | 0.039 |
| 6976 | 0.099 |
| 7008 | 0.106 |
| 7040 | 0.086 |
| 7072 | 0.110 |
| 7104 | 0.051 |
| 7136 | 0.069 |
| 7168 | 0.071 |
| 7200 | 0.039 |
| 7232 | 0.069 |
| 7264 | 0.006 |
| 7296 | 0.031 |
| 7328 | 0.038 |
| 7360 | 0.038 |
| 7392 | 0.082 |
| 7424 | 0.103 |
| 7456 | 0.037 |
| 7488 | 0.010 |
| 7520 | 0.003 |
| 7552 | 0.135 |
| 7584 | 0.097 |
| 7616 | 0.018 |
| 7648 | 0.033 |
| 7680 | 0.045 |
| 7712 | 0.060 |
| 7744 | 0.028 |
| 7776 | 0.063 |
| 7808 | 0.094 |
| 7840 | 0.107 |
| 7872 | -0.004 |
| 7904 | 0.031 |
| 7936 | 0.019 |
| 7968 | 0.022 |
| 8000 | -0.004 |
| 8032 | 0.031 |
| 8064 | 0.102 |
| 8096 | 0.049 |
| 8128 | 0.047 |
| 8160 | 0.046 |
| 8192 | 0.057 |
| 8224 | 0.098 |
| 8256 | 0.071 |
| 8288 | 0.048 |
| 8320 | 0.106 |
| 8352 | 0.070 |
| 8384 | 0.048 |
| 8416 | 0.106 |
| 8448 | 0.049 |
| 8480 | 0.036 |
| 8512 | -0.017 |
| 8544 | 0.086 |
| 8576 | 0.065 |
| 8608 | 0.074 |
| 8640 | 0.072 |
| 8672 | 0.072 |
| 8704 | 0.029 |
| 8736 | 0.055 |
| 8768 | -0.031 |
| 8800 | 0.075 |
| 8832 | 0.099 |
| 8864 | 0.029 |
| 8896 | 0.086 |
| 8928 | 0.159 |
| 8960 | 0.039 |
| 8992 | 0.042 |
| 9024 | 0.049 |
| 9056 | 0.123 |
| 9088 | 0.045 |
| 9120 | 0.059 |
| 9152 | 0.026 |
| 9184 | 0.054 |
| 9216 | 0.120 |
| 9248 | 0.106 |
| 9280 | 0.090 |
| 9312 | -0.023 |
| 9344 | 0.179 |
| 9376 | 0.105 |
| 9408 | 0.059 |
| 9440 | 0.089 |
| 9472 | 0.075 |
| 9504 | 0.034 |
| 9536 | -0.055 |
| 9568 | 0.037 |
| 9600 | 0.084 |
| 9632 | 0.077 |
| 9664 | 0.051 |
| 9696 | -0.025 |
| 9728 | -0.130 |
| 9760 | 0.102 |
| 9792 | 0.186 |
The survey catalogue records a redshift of 1.391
